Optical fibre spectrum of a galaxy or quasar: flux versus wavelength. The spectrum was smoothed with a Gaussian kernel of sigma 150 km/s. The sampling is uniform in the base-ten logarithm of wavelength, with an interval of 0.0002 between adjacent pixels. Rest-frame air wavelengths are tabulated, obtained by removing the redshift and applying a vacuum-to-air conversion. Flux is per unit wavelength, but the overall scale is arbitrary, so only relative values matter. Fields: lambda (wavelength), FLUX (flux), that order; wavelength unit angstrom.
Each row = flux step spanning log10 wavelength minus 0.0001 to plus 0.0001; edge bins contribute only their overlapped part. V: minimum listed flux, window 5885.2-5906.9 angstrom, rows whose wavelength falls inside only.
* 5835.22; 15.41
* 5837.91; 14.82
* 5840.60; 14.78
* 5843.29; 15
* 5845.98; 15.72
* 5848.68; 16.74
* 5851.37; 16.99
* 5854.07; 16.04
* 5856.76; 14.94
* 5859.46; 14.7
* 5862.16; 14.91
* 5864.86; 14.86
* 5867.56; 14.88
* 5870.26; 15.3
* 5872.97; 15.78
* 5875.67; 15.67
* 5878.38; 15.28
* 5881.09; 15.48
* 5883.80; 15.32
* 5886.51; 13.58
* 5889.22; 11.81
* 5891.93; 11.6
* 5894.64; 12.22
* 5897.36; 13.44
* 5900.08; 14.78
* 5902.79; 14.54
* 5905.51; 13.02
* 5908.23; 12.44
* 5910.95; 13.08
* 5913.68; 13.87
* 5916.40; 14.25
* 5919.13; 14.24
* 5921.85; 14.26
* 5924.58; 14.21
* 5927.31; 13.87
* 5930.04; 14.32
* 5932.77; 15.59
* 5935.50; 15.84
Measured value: 11.6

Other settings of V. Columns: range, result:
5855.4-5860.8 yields 14.7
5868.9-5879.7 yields 15.28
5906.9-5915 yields 12.44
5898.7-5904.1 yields 14.54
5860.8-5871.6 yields 14.86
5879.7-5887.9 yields 13.58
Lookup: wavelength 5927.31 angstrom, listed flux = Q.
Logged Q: 13.87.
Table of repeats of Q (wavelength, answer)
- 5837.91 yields 14.82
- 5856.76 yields 14.94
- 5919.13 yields 14.24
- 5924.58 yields 14.21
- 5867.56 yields 14.88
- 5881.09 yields 15.48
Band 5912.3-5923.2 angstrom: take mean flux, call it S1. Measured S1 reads 14.2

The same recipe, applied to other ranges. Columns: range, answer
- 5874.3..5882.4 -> 15.5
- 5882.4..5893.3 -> 13.1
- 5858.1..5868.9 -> 14.8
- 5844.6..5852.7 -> 16.5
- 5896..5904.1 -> 14.3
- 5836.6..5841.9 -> 14.8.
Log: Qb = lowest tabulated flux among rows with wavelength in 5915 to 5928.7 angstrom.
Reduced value 13.87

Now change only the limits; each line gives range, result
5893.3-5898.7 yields 12.22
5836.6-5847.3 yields 14.78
